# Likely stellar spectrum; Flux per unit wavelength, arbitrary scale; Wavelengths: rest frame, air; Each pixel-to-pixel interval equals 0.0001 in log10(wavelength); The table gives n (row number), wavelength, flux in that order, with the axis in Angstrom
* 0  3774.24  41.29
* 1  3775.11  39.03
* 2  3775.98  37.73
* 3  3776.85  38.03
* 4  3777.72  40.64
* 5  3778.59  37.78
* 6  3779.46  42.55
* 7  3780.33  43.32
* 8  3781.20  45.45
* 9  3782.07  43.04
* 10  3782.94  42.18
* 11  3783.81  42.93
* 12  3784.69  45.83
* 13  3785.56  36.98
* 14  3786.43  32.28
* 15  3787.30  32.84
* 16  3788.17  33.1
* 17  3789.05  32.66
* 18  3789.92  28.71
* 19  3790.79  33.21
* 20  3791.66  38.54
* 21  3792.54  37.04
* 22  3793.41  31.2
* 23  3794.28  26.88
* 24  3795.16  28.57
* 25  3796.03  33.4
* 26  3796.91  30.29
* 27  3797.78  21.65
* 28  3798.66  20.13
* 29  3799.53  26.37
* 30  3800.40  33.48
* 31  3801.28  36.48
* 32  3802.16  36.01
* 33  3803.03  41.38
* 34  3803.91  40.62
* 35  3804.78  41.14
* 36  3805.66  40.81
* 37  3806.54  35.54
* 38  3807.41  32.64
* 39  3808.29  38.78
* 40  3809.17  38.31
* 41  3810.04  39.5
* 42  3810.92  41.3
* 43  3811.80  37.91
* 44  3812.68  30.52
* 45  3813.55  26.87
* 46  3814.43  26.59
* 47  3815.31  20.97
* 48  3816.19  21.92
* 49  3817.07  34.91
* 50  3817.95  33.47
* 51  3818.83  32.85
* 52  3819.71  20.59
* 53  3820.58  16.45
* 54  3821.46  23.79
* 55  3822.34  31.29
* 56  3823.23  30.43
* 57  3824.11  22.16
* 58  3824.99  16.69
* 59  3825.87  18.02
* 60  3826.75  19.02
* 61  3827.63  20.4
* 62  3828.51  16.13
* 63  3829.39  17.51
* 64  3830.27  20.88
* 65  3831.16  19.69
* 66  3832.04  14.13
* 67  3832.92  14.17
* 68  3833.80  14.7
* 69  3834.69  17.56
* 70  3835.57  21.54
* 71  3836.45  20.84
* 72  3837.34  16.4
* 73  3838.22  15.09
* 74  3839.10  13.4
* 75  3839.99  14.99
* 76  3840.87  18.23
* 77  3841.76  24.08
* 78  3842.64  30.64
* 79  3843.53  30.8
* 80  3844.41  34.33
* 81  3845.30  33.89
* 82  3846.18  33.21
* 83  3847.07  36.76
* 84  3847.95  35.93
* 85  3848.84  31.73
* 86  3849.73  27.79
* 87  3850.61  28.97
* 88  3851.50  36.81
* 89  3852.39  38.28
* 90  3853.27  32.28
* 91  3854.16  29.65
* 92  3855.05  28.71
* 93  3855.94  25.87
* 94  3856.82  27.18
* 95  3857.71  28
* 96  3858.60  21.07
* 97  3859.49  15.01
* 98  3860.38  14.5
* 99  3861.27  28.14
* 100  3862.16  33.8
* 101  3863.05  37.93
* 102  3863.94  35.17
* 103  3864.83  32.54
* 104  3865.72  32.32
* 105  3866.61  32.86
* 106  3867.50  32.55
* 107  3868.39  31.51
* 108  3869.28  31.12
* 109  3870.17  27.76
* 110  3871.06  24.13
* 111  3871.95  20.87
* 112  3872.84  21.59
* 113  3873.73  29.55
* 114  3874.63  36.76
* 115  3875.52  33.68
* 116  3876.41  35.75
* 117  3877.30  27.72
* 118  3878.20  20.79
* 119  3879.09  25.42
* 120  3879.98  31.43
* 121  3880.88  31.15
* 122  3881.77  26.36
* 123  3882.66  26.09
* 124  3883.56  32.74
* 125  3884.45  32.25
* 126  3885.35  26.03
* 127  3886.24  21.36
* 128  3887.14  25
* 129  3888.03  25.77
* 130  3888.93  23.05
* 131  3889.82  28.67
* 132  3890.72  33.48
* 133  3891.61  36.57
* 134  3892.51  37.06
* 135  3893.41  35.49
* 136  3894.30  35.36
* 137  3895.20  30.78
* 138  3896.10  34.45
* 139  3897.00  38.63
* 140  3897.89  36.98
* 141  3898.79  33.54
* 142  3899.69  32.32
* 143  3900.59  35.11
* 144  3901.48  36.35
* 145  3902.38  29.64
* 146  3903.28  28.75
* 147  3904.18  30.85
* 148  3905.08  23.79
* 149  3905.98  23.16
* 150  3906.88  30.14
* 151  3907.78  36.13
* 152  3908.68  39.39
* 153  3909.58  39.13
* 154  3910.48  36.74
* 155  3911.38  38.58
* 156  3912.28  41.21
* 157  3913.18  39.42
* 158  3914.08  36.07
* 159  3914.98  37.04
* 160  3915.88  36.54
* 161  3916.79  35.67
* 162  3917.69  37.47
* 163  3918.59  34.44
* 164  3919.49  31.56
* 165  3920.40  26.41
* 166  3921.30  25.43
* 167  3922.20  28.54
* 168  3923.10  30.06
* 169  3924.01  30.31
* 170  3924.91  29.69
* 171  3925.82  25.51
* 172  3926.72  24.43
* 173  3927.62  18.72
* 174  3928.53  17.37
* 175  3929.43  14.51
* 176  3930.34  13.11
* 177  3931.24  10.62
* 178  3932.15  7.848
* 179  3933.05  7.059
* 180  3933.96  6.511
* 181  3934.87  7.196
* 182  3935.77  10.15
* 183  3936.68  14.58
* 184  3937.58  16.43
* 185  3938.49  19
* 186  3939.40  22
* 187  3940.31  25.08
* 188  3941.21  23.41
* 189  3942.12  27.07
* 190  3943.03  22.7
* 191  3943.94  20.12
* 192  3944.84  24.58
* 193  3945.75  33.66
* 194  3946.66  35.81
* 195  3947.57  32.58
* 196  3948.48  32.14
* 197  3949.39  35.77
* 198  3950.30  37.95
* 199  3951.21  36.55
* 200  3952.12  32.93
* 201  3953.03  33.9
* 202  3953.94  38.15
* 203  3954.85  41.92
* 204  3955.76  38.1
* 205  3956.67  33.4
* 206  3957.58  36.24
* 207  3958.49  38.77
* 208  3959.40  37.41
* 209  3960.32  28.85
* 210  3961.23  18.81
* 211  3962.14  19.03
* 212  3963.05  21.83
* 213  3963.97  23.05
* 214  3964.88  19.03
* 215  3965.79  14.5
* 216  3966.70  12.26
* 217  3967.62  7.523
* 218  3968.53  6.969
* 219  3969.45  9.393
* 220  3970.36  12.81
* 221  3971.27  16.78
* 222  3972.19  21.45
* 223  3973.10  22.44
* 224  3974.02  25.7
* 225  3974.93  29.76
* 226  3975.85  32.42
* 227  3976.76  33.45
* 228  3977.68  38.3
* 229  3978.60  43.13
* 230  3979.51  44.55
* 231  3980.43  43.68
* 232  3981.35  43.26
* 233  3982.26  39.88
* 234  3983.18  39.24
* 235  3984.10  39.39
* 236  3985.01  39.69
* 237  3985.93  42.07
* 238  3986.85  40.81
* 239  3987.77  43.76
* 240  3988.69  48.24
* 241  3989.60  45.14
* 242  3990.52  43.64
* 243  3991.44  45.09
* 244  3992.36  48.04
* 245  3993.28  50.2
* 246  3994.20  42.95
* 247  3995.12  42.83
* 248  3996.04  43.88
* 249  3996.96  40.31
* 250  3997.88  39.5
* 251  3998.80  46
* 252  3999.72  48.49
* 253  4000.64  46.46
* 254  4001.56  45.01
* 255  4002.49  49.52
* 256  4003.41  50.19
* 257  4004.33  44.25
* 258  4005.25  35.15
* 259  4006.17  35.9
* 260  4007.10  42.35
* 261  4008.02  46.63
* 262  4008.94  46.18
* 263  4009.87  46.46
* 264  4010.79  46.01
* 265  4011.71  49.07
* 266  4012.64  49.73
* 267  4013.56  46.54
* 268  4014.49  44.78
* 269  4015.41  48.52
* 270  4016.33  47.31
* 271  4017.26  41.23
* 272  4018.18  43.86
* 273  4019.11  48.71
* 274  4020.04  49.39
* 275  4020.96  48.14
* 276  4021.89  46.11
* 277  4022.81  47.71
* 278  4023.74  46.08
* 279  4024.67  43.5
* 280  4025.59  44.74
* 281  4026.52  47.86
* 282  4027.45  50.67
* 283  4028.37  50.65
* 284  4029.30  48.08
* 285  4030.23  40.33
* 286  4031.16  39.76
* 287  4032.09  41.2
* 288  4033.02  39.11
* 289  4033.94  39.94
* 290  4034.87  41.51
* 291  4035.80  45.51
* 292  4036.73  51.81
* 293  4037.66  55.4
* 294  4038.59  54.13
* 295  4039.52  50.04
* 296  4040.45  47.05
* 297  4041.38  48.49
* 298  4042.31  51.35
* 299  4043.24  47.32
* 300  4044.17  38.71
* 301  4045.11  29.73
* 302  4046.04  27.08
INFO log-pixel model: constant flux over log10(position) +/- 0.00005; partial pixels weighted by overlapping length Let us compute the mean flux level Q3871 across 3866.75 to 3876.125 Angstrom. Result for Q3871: 29.2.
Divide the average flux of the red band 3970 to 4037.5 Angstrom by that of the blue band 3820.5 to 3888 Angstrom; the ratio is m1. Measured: 1.62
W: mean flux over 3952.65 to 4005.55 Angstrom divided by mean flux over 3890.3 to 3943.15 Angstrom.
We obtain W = 1.25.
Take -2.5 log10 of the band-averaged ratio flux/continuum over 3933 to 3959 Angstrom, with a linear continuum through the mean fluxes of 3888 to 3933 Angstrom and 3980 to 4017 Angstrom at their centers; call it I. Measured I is 0.31 mag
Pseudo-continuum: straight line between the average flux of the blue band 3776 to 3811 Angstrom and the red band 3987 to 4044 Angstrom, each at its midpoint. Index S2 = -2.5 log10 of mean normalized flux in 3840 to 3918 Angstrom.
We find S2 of 0.27 mag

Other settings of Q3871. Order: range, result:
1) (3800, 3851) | 27.3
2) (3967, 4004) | 37.2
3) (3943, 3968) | 29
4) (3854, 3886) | 28.5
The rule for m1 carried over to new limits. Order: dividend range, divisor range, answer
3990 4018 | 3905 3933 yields 1.57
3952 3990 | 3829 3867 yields 1.19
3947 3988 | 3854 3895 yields 1.06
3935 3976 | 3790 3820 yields 0.77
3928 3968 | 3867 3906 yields 0.79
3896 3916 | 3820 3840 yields 1.81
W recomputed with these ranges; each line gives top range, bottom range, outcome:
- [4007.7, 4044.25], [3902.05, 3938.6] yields 1.78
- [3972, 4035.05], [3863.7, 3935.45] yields 1.48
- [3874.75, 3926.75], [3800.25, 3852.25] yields 1.15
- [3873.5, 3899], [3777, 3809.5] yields 0.86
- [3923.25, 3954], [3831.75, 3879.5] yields 0.85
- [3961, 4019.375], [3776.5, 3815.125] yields 1.05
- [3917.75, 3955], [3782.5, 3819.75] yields 0.73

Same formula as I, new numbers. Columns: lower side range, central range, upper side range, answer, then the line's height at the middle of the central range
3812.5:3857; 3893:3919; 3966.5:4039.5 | -0.09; 31.8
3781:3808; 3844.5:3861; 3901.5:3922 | 0.17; 34.2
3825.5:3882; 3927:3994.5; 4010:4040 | 0.36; 38.9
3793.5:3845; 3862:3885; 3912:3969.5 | -0.15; 26.2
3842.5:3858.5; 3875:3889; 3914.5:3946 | 0.00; 28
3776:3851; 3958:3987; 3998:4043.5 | 0.45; 42.3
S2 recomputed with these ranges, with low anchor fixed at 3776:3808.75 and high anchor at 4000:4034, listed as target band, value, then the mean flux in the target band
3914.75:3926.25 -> 0.30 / 31.3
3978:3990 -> 0.04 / 42.5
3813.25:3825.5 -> 0.40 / 25.6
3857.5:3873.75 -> 0.36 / 27.9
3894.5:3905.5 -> 0.23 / 32.7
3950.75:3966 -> 0.37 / 30.4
